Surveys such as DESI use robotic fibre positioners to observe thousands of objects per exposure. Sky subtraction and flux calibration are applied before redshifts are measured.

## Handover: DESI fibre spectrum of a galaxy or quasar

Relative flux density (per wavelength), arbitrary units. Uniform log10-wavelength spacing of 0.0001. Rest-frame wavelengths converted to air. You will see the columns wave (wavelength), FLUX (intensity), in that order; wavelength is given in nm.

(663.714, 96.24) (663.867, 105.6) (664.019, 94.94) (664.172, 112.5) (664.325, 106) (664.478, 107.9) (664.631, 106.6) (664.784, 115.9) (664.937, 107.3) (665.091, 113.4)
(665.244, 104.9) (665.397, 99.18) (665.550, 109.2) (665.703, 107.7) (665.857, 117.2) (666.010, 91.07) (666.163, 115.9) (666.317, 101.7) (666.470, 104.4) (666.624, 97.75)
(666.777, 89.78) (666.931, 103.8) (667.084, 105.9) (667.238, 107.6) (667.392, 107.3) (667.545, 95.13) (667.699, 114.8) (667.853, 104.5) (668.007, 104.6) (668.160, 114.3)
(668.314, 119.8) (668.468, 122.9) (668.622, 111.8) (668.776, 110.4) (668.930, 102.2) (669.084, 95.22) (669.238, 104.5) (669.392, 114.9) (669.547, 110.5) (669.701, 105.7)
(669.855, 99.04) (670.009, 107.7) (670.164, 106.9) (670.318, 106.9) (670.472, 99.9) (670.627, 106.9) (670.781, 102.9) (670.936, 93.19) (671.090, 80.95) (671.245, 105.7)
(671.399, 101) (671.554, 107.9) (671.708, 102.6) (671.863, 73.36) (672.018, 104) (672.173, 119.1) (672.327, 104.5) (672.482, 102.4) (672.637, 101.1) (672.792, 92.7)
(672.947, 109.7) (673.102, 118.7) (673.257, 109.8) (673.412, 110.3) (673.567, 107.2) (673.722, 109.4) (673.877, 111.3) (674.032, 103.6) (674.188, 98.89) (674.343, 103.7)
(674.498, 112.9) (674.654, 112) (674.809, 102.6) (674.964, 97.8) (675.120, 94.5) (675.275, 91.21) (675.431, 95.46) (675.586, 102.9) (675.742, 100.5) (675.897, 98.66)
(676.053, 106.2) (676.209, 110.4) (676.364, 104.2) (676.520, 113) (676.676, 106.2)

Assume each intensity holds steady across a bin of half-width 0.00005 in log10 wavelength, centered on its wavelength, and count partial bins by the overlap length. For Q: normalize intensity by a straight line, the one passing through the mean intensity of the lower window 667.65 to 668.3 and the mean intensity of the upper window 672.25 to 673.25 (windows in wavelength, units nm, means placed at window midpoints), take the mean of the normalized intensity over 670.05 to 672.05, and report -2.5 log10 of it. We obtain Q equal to 0.08 mag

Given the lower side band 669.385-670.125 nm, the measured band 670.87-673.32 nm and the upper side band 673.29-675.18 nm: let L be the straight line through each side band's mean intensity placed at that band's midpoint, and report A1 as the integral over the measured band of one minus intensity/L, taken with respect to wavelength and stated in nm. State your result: 0.10 nm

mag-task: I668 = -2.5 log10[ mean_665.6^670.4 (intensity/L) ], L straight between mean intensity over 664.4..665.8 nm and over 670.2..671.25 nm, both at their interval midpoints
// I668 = -0.03 mag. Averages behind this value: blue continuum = 108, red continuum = 99.4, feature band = 107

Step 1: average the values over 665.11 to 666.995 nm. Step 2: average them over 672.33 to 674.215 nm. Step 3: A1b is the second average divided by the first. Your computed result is 1.02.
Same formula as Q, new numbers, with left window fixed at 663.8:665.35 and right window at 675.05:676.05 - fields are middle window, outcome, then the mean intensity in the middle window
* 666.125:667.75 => 0.019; 104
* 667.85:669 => -0.078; 112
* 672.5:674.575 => -0.074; 107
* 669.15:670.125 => -0.039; 107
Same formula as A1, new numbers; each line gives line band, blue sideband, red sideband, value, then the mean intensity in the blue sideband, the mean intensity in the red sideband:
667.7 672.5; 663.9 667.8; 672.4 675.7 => 0.00 nm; 106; 104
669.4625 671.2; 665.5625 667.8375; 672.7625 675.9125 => 0.04 nm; 104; 104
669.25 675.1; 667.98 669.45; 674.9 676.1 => -0.01 nm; 110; 98.2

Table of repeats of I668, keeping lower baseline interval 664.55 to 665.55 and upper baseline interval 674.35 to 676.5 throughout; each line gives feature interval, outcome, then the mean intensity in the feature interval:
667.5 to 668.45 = -0.04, 110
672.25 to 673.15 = 0.00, 104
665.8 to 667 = 0.05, 102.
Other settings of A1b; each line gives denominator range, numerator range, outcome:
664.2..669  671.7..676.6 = 0.97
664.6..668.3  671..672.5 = 0.94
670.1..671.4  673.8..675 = 1.05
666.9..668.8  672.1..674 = 0.98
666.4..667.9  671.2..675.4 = 1.01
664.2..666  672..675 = 0.99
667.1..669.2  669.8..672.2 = 0.93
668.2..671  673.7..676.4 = 0.96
